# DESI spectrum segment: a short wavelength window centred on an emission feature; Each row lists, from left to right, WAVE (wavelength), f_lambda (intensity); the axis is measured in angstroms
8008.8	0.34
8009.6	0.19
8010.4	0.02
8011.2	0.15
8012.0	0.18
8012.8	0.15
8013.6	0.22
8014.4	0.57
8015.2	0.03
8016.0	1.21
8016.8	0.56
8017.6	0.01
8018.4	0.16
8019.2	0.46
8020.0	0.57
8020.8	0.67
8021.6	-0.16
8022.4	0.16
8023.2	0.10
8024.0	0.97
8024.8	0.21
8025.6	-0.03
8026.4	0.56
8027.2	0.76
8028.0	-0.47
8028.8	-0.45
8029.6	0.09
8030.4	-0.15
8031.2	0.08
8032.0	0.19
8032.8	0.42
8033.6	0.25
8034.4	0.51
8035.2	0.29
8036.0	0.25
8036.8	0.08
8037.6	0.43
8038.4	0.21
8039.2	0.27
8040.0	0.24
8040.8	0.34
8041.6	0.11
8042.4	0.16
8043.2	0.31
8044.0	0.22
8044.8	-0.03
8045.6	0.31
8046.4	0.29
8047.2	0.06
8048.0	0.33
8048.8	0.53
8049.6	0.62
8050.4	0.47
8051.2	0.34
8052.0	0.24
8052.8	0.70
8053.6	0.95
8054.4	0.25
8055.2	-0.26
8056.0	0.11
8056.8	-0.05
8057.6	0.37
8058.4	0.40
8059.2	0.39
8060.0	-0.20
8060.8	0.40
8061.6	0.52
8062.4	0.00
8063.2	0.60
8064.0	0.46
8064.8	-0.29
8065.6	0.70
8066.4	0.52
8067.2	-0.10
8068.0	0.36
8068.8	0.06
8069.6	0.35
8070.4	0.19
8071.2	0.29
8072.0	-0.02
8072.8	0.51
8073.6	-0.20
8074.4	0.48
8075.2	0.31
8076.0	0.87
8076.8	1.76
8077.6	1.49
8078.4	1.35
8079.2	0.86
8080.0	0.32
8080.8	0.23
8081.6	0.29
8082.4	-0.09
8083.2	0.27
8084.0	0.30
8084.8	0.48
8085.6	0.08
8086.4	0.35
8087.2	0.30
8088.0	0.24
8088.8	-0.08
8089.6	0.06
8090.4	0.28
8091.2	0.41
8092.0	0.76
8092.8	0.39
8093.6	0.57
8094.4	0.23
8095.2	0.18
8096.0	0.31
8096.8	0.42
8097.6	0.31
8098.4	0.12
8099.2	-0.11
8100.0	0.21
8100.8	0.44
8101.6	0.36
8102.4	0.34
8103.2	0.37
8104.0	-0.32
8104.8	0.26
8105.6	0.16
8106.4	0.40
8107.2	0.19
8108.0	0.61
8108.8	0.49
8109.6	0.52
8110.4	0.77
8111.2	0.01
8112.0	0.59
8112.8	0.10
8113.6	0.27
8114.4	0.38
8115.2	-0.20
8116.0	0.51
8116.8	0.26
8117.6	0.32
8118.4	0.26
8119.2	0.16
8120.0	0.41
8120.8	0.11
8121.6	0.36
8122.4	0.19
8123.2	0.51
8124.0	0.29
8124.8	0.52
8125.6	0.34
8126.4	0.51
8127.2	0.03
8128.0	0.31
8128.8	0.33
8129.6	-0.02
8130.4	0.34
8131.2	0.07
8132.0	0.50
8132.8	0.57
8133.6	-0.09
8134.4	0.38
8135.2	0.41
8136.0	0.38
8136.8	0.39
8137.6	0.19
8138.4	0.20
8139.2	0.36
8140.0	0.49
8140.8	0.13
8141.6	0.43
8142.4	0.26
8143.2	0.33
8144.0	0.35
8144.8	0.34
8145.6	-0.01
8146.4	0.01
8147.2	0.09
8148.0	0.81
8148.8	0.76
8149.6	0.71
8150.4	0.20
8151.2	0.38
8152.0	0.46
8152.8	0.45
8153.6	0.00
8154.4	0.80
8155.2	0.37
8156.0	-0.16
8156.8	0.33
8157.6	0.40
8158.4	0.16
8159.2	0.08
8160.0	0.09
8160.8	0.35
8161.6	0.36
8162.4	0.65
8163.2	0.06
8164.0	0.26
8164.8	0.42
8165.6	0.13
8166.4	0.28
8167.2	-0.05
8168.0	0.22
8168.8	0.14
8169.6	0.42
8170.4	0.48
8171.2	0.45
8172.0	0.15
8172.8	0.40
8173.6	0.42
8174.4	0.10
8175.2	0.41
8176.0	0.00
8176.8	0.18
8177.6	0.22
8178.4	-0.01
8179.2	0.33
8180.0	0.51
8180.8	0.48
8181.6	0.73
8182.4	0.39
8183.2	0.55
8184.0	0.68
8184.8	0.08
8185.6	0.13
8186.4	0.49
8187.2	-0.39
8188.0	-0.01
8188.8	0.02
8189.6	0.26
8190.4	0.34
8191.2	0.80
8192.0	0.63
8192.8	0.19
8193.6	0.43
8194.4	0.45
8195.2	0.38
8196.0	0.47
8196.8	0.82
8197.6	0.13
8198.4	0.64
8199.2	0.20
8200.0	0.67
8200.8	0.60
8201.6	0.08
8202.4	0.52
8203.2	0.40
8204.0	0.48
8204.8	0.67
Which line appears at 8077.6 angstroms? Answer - H-gamma 4340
